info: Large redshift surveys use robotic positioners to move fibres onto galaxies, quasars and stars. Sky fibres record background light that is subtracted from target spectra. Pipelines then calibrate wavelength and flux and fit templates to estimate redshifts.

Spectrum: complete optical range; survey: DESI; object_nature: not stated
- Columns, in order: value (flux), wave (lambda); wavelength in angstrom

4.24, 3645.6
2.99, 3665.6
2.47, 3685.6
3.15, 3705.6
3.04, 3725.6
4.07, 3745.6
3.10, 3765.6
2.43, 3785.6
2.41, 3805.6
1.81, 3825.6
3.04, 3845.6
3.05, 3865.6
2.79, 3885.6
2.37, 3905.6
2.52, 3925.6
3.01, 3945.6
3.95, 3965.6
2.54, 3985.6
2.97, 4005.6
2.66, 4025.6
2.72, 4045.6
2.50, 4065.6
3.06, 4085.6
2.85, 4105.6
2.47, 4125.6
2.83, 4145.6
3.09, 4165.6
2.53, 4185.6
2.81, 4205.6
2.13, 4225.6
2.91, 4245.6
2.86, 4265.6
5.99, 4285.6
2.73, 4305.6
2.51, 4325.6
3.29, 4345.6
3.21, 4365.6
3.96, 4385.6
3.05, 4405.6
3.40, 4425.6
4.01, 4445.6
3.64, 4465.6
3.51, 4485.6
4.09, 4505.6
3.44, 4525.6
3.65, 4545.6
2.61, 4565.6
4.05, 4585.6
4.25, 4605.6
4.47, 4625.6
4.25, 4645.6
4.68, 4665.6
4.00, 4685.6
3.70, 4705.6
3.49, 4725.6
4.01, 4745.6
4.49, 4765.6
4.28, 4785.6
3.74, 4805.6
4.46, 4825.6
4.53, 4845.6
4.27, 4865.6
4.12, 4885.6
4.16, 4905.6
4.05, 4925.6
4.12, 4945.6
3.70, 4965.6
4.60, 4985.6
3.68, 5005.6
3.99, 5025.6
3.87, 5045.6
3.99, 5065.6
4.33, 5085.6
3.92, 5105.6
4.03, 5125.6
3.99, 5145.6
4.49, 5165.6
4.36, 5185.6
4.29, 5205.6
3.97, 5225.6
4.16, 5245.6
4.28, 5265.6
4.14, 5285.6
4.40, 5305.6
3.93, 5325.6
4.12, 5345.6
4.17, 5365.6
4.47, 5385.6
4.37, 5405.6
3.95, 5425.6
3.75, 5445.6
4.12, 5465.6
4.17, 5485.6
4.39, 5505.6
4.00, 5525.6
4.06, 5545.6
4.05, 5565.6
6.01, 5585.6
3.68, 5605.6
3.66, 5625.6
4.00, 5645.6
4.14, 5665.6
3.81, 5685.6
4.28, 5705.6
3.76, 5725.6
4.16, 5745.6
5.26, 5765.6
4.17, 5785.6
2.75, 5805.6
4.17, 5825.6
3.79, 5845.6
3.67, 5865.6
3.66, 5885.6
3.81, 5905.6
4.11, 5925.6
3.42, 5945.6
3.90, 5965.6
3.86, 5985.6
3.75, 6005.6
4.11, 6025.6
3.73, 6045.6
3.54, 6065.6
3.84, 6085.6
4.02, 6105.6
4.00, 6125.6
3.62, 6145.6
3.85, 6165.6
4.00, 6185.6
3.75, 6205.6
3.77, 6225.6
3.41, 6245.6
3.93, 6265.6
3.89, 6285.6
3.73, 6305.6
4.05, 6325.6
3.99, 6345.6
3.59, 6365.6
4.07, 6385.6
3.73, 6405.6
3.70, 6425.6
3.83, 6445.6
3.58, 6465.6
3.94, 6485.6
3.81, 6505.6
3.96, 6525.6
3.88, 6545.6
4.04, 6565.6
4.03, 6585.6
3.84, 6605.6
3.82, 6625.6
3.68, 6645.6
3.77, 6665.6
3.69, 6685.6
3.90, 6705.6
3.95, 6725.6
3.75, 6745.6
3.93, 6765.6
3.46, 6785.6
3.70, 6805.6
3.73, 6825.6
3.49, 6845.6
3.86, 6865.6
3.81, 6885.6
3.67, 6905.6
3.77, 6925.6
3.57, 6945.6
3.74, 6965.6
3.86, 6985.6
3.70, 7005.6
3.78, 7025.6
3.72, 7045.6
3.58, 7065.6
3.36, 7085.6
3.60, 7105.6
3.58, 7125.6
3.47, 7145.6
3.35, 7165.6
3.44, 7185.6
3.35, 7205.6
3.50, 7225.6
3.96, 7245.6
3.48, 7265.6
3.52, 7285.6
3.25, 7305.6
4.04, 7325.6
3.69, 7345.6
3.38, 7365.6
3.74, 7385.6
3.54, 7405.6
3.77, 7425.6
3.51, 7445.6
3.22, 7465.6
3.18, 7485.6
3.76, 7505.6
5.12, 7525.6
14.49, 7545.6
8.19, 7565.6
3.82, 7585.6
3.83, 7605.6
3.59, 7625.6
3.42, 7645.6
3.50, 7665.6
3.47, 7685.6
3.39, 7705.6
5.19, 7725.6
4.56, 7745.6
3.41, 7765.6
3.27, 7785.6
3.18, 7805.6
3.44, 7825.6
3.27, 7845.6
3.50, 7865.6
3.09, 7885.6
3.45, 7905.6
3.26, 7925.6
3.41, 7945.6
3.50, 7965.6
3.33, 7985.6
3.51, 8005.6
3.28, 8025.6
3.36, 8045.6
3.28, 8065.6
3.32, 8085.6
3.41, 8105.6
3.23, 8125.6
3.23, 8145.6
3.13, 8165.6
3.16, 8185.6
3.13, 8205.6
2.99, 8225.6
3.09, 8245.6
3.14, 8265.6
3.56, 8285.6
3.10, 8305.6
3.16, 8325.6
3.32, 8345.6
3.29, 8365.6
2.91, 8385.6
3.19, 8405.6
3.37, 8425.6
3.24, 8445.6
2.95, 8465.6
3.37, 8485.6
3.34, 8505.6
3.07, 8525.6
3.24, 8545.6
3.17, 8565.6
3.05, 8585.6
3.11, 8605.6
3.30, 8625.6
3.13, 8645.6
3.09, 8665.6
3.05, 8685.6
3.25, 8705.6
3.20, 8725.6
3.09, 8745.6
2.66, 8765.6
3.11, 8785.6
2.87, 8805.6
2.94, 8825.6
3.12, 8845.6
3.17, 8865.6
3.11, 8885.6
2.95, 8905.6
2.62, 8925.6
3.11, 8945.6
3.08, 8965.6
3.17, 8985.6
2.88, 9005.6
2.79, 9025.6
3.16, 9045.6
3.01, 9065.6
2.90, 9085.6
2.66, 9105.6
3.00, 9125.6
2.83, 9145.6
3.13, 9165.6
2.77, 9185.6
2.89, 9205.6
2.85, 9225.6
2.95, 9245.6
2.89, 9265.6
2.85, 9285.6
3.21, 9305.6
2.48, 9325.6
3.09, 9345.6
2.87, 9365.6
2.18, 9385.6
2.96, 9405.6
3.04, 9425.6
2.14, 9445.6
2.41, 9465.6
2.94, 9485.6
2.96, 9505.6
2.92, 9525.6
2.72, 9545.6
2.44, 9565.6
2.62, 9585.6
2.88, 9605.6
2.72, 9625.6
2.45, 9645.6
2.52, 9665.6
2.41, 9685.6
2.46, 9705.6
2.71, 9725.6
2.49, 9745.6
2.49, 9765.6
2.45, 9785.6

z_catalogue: 0.150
